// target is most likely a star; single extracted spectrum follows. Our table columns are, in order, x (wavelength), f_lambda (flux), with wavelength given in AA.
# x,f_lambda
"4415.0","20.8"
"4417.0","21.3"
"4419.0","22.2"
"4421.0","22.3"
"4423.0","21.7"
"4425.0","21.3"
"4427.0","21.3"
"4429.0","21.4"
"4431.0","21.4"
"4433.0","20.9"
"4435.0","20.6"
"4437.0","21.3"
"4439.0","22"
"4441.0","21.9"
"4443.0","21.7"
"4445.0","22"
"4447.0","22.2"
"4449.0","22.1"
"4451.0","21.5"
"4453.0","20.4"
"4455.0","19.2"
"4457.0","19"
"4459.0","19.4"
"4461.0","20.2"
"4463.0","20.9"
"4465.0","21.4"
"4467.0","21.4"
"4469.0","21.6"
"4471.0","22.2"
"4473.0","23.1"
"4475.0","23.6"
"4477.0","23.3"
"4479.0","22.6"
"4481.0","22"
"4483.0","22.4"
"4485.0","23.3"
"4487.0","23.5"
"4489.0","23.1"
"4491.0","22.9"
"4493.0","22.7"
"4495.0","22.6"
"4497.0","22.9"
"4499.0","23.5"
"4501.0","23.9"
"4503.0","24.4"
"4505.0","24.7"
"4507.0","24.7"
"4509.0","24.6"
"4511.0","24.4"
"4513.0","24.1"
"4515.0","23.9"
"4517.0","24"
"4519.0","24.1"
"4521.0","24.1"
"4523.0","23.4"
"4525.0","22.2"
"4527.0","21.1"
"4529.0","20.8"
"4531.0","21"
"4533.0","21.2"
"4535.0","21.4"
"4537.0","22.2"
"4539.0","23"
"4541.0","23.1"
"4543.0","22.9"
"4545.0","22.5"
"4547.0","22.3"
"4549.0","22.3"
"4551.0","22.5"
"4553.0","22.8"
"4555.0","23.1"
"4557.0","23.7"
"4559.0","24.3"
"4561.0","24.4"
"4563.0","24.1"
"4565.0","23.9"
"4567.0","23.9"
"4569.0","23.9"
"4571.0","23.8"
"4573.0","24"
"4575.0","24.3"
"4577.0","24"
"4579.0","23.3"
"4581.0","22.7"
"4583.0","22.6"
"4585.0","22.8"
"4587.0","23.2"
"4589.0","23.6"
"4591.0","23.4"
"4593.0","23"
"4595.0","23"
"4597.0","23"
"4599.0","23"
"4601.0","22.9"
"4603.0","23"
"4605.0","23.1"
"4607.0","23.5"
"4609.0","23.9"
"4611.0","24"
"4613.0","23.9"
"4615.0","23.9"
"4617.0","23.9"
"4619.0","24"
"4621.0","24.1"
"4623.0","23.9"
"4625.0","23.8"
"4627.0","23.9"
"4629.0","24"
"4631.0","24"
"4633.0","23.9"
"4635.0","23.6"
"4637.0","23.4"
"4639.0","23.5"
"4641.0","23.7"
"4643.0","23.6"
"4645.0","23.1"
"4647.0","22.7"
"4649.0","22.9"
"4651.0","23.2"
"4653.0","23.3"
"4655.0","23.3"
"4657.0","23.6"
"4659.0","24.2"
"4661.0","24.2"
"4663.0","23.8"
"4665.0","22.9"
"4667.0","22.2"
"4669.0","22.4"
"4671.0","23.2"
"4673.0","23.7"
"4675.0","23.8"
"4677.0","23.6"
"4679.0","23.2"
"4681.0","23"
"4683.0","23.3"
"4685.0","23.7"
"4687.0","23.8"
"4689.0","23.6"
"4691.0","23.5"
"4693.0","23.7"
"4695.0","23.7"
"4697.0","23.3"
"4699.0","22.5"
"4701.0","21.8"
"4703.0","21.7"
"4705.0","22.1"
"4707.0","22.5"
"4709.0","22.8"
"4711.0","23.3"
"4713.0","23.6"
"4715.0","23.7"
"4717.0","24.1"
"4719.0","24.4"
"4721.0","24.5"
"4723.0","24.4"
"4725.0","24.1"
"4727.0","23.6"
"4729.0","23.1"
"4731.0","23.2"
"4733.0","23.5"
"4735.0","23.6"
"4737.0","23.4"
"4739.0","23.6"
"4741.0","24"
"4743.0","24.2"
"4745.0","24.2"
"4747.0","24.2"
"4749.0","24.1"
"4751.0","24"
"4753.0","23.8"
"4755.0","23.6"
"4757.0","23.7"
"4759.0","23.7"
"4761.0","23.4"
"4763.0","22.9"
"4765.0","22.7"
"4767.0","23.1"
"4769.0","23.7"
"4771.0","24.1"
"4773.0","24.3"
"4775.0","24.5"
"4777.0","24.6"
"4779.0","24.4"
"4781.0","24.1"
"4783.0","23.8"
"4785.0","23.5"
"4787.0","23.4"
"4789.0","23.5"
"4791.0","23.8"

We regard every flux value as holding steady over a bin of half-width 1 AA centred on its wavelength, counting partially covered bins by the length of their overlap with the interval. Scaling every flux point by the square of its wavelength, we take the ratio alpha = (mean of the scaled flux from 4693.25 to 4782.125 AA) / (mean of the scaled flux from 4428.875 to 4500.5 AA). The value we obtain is 1.21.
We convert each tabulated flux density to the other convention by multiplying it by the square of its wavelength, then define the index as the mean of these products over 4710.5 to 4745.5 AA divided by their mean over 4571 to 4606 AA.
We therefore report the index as 1.1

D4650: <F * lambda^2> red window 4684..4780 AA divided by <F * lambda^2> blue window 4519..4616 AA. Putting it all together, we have 1.1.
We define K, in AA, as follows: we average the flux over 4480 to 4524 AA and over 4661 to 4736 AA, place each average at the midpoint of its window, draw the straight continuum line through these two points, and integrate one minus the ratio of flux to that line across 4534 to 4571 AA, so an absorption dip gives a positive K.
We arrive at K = 0.6 AA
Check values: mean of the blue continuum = 23.6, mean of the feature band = 23.1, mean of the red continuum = 23.3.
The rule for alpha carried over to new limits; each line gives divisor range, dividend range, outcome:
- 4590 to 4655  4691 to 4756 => 1.04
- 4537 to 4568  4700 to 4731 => 1.08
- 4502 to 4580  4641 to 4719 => 1.06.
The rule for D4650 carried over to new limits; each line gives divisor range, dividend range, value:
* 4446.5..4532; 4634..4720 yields 1.12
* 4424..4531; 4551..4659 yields 1.11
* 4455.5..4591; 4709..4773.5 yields 1.14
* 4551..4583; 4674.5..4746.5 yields 1.05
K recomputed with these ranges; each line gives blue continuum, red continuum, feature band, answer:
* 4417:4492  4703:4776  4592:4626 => -1.2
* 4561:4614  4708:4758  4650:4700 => 0.6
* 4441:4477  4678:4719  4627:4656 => -0.9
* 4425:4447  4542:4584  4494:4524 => -1.8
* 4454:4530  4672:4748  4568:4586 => -0.4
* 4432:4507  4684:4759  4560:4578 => -1.1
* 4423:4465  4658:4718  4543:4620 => -3.9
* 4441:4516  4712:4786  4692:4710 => 0.7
